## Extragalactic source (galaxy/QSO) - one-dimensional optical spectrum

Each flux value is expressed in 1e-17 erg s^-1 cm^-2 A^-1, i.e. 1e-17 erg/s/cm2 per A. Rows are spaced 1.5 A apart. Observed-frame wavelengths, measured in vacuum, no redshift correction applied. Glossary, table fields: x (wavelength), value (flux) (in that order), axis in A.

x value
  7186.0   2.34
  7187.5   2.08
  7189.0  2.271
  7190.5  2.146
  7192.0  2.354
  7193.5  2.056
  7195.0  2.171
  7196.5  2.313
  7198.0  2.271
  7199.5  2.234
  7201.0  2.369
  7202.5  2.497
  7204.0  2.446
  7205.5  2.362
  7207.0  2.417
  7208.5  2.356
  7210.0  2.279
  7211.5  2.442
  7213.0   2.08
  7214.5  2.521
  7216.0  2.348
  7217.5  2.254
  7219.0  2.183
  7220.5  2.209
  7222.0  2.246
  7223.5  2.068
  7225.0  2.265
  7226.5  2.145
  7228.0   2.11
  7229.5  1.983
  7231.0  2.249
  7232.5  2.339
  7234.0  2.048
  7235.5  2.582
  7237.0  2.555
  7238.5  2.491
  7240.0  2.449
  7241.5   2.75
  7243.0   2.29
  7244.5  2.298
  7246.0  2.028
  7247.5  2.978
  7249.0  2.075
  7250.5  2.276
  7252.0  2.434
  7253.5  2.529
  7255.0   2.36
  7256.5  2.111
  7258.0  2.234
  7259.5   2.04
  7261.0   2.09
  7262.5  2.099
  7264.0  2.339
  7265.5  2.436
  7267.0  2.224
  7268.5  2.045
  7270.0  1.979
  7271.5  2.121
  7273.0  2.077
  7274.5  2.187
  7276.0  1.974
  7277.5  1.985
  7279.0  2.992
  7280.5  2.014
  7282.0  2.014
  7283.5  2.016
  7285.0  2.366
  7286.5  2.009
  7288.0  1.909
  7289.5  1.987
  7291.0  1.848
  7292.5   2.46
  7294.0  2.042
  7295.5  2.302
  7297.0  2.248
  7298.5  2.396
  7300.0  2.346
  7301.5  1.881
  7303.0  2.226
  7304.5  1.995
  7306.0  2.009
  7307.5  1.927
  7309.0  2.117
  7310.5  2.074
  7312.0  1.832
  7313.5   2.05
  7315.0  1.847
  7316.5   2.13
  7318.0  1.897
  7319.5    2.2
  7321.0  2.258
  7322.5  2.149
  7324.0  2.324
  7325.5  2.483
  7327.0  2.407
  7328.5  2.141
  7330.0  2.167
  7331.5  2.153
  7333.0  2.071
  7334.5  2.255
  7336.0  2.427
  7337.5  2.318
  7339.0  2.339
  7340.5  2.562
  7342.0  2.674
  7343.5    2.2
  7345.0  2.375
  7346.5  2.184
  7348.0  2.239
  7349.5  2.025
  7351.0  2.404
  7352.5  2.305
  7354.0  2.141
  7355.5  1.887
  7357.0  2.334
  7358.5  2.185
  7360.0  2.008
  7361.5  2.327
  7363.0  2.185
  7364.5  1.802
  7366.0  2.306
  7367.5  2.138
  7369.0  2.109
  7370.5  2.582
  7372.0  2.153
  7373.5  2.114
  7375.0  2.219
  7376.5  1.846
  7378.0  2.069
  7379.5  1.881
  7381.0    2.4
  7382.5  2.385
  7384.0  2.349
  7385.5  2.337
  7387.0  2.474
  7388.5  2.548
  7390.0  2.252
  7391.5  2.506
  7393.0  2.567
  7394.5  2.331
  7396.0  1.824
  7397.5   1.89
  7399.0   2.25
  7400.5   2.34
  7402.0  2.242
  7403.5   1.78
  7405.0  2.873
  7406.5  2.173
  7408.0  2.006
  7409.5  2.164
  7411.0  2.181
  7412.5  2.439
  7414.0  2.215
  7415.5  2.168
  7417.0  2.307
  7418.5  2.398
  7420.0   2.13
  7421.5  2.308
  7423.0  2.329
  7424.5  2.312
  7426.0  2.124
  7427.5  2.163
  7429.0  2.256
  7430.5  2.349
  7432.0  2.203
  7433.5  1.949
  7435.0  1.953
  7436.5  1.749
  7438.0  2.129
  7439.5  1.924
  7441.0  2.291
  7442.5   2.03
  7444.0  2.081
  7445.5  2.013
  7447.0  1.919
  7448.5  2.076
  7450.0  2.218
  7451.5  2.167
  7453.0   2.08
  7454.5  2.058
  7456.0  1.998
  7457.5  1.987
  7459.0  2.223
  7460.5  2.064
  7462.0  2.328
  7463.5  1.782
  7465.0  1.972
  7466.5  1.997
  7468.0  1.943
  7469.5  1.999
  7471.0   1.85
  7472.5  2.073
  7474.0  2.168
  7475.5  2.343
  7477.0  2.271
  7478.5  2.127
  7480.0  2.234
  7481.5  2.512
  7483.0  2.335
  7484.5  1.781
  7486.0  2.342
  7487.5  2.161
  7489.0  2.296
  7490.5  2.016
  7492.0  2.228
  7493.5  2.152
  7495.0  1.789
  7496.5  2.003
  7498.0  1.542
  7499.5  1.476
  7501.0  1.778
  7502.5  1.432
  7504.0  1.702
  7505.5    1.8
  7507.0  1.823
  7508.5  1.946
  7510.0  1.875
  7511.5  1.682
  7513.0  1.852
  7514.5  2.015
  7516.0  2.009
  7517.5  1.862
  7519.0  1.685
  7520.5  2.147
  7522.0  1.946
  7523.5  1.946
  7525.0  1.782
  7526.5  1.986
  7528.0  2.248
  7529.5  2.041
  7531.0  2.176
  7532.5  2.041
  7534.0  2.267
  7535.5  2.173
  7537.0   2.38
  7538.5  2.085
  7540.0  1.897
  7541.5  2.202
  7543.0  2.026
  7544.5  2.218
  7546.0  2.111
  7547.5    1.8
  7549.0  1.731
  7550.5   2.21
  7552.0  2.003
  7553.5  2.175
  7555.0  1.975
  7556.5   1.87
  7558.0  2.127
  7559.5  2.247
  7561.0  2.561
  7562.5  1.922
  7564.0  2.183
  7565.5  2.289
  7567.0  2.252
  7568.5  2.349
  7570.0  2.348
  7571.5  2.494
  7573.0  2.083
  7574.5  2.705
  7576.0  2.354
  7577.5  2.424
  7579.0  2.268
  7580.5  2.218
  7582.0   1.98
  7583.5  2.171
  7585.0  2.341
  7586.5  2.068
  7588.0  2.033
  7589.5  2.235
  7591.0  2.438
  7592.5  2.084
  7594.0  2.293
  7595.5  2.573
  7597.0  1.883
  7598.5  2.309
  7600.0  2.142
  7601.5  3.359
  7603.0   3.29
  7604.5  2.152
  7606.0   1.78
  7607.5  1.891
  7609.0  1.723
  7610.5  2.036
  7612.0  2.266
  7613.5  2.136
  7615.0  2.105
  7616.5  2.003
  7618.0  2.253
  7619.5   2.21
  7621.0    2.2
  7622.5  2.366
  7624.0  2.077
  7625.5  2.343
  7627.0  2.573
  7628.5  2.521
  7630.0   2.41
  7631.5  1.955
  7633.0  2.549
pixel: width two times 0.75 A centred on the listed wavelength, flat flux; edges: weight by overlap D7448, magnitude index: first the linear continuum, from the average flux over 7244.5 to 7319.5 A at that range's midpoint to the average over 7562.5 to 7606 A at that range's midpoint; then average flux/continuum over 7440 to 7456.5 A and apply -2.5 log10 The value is 0.081 mag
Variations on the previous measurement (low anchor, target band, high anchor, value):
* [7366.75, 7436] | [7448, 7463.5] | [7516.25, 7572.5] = 0.04 mag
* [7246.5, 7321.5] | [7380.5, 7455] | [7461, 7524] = -0.08 mag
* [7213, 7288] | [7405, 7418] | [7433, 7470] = -0.08 mag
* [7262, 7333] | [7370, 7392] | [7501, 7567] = -0.09 mag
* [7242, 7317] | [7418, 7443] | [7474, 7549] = -0.04 mag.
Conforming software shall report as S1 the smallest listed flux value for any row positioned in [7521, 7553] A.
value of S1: 1.731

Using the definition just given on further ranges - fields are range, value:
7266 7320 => 1.832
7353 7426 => 1.78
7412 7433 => 2.124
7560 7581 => 1.922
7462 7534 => 1.432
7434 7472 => 1.749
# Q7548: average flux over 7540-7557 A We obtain 2.03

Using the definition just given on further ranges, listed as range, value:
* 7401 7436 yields 2.22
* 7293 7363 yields 2.19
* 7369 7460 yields 2.19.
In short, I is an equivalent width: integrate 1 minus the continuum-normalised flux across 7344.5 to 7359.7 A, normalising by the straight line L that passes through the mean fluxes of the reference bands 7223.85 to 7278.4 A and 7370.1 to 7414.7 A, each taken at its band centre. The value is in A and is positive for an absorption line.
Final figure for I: 0.32 A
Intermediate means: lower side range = 2.26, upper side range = 2.24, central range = 2.2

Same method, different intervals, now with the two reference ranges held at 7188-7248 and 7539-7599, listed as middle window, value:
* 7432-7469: 3.07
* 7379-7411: -0.29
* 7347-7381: 1.55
